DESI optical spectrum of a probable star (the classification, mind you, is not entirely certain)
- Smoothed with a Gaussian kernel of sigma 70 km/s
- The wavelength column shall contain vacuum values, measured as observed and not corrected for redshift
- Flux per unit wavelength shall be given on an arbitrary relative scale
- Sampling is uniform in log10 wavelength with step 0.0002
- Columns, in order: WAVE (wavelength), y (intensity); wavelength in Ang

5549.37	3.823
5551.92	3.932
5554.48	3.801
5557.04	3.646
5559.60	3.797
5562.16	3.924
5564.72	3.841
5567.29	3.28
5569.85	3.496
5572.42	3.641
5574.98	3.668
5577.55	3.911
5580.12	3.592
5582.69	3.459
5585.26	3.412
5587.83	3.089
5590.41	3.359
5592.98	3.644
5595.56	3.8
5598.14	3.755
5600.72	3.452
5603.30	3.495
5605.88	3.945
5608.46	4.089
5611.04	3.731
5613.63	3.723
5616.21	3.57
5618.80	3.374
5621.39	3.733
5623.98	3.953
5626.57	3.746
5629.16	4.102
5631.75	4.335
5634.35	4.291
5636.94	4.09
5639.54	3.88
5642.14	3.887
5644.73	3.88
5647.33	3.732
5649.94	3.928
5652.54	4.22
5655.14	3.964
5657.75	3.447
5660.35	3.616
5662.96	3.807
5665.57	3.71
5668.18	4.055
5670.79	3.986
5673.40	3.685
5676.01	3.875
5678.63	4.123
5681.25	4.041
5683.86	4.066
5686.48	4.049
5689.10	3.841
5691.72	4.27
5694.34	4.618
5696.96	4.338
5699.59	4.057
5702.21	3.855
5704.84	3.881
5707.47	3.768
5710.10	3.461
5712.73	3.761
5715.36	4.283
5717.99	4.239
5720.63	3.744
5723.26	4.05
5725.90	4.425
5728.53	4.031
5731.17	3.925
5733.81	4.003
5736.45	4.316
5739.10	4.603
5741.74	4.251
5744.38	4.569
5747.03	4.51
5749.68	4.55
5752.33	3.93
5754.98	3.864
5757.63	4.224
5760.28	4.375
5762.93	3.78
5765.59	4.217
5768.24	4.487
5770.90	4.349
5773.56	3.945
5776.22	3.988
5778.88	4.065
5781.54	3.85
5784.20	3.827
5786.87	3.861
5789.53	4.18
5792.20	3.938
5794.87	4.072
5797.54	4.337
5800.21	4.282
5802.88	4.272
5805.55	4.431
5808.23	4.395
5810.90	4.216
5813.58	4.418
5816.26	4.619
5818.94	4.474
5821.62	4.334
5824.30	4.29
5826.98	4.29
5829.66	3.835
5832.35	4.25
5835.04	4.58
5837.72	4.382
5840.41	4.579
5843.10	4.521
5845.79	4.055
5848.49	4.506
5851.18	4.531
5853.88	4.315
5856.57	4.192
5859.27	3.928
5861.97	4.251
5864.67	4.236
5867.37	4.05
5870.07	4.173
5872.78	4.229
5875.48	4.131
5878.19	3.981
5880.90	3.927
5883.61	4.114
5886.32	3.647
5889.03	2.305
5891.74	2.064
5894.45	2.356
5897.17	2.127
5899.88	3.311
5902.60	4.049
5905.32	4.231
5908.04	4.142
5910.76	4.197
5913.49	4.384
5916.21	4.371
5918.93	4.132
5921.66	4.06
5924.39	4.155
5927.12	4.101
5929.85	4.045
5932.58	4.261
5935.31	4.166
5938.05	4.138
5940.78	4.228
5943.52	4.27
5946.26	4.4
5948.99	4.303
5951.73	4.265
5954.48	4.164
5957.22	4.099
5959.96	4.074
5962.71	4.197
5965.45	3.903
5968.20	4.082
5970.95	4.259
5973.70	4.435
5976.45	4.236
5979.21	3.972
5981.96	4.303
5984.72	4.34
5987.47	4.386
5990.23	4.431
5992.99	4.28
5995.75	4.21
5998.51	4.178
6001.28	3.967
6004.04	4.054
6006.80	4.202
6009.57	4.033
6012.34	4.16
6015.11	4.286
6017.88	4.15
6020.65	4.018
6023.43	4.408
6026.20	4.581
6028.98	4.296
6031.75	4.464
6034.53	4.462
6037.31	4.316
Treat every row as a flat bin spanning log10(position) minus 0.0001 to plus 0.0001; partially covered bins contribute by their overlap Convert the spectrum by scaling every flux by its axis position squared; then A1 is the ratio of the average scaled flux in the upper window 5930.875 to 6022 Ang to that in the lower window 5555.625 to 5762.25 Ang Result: 1.2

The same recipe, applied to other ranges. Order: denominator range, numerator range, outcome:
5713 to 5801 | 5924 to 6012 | 1.09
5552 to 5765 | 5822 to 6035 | 1.15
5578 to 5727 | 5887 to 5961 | 1.10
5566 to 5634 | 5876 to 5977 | 1.20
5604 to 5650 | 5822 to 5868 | 1.19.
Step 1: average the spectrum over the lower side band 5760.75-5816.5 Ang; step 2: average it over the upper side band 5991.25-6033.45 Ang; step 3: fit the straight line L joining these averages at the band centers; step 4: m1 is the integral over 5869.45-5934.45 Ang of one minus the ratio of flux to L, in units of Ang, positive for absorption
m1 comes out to 6.6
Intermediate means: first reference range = 4.16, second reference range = 4.22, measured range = 3.77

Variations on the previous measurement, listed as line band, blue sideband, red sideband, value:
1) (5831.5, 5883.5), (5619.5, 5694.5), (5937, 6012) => -1.8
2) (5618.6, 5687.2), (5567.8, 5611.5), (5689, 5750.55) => -0.9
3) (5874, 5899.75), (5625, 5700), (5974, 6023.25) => 5.8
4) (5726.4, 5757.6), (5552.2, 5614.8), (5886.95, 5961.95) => -4.0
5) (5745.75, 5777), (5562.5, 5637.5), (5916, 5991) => -2.0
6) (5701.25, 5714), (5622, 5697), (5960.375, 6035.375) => 0.9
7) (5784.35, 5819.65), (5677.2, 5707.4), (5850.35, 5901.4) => -3.8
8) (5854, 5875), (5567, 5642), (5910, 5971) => -0.4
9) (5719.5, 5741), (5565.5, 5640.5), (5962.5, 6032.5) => -1.5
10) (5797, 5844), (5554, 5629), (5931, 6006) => -4.3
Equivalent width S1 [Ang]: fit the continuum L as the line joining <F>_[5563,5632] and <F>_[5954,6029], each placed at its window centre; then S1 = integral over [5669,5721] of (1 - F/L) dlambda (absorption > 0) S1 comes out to -2.8 Ang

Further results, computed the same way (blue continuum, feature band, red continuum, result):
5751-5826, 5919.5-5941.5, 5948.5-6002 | 0.3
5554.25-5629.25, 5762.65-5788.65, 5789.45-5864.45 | 0.7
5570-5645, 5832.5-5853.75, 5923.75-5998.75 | -2.0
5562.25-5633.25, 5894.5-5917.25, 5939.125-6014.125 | 1.9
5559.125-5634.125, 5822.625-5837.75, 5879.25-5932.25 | -2.4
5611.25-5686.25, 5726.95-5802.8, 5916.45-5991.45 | -2.9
